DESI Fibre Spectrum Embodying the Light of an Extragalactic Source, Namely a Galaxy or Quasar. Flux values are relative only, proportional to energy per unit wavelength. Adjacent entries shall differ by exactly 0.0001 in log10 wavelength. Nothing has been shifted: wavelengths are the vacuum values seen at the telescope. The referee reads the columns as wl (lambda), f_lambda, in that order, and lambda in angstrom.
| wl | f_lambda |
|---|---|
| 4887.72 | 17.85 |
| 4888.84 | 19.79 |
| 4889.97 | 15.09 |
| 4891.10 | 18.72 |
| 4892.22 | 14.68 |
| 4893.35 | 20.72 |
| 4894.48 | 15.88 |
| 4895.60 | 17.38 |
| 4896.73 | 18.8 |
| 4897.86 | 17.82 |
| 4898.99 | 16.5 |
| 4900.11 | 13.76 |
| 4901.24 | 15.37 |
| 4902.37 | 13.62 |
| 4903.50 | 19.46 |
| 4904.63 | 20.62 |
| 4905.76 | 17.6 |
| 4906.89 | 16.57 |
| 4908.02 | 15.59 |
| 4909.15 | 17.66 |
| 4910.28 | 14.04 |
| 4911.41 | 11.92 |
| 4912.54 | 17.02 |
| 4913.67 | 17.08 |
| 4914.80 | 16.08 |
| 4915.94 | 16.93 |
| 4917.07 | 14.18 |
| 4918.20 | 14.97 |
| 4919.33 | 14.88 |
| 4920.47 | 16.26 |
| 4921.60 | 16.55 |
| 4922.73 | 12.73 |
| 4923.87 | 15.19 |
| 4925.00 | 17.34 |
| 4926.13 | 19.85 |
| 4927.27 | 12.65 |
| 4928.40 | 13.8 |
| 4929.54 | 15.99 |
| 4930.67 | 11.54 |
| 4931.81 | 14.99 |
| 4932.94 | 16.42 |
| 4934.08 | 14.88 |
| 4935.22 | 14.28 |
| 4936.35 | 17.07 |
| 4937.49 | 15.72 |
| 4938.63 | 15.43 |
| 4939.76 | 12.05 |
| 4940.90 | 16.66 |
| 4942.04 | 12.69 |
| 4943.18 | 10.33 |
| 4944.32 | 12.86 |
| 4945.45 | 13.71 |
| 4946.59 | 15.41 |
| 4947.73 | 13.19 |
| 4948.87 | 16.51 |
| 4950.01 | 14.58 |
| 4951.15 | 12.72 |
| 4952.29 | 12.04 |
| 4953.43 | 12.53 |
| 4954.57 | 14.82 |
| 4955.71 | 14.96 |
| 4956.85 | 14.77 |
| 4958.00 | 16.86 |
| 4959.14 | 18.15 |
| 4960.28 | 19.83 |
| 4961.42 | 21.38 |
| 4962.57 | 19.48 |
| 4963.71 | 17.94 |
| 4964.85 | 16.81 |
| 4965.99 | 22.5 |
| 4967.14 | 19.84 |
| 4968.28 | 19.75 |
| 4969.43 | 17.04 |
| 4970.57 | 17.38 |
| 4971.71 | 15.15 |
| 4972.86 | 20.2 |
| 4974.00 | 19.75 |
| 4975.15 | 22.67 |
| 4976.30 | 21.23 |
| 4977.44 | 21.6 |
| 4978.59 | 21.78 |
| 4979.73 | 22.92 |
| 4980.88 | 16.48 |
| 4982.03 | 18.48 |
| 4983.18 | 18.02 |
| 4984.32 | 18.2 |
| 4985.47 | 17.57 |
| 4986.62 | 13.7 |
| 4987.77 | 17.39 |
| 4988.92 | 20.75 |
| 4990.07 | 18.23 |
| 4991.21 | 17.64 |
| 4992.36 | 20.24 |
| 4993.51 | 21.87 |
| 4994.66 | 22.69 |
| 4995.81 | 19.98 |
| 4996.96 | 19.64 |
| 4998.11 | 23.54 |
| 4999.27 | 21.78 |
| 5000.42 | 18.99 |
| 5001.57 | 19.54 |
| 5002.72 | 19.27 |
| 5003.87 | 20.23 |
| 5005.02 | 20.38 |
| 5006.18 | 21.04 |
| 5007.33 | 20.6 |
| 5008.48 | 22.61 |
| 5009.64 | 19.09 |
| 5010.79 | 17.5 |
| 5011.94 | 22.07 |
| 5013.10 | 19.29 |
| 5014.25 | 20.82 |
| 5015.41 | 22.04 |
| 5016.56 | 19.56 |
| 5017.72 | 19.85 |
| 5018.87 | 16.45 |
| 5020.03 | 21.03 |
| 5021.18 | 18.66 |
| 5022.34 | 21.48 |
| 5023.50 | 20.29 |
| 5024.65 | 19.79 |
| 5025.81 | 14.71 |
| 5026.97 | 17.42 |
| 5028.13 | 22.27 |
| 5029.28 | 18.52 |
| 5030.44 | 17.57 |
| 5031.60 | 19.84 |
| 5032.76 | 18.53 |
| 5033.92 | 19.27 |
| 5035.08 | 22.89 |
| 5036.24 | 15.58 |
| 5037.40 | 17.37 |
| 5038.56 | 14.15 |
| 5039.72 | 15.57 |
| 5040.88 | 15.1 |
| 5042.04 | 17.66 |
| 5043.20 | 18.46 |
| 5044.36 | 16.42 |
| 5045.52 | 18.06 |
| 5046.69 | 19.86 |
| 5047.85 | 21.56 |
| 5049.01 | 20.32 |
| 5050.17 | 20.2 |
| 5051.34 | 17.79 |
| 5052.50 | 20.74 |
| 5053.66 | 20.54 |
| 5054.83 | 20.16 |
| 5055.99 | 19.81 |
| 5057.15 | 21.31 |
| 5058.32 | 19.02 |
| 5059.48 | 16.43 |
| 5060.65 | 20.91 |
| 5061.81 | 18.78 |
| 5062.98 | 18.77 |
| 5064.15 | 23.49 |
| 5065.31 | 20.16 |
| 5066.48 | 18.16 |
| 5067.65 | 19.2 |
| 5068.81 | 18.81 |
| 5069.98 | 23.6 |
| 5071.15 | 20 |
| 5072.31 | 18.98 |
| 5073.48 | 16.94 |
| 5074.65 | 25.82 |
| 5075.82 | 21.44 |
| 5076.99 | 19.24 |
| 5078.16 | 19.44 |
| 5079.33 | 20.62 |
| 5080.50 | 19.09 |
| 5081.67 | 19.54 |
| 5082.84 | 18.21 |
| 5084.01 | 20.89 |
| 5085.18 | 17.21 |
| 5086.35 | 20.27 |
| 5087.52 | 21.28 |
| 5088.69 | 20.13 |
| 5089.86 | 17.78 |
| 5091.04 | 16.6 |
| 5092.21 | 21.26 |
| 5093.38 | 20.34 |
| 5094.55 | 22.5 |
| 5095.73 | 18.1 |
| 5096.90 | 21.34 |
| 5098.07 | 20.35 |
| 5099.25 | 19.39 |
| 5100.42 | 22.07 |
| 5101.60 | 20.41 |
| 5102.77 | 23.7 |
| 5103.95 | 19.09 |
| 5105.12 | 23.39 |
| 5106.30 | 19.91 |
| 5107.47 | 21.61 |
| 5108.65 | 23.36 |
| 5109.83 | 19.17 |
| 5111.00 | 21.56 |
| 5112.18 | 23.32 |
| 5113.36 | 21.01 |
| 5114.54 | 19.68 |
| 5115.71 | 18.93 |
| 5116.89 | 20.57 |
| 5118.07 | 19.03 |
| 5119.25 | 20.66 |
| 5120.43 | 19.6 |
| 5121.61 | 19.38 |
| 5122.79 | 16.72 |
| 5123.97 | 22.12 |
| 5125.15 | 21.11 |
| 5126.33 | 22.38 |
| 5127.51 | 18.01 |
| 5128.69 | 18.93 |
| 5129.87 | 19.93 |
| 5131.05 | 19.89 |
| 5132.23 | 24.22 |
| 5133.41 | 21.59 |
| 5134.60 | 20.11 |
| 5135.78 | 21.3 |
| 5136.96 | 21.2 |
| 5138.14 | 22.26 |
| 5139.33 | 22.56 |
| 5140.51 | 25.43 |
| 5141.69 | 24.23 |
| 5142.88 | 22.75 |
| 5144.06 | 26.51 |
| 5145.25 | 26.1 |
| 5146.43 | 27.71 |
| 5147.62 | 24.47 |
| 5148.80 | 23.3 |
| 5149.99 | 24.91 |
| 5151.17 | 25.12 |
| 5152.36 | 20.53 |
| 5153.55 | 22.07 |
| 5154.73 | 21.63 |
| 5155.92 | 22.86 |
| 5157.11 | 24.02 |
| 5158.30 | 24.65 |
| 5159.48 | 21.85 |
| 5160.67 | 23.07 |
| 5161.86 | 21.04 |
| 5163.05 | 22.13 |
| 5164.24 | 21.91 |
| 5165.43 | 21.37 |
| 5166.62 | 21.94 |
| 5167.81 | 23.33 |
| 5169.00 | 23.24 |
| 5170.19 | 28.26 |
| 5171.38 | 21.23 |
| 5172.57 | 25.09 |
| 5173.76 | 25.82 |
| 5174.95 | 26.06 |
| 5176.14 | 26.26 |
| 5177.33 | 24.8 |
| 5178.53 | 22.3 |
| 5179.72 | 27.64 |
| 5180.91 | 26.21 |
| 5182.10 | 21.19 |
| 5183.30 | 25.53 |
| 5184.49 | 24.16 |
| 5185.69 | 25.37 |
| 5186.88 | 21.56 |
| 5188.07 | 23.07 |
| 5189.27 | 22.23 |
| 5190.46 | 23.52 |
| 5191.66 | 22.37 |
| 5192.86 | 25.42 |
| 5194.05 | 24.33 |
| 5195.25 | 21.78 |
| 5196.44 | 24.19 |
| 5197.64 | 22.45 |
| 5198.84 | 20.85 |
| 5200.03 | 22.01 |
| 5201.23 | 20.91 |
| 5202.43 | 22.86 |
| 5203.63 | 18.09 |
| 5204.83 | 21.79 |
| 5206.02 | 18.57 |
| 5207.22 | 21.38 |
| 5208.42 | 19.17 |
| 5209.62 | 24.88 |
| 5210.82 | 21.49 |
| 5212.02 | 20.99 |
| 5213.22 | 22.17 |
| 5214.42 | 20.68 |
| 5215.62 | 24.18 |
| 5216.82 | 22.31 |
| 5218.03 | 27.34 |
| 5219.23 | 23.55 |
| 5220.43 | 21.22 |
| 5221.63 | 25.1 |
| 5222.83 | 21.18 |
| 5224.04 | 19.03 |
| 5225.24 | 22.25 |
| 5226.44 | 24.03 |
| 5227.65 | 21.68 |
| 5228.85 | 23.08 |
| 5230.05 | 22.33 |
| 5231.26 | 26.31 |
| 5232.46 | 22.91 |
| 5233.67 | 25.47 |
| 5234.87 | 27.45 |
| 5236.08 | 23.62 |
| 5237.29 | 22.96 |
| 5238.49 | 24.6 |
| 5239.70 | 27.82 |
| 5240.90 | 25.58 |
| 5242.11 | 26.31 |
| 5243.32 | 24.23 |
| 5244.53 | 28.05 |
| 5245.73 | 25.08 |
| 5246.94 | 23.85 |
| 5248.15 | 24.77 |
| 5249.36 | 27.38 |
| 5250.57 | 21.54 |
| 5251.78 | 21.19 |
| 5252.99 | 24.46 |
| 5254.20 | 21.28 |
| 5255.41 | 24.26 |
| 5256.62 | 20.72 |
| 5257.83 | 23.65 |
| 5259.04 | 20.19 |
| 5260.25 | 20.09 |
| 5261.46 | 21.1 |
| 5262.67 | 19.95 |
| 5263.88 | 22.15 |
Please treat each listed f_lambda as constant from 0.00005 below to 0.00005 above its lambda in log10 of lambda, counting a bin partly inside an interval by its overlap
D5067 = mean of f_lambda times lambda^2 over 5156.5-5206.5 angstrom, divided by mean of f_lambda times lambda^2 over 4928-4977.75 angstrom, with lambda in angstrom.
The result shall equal 1.56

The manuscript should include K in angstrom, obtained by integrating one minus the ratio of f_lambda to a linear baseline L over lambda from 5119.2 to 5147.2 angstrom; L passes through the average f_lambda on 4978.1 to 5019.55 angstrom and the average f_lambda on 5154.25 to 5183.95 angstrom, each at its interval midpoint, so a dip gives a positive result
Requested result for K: 1.2 angstrom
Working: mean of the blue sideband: 19.7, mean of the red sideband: 23.7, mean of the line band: 21.9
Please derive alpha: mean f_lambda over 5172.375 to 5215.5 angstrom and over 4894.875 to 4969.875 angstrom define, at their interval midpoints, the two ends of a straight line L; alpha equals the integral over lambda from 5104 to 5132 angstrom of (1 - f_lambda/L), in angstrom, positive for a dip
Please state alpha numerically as 0.6 angstrom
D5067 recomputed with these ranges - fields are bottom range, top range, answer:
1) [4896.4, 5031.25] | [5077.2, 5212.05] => 1.34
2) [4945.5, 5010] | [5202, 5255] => 1.38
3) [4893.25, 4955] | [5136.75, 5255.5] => 1.71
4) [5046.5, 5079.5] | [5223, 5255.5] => 1.29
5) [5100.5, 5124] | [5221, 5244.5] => 1.22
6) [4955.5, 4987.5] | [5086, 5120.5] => 1.16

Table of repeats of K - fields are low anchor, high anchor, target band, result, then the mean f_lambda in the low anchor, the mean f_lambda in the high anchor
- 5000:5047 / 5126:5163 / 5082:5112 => 1.19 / 19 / 22.7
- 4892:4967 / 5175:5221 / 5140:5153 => -1.86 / 15.8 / 22.9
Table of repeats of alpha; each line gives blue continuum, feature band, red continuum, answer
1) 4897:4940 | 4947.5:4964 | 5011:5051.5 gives 0.73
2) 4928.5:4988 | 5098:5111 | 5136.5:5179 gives 0.37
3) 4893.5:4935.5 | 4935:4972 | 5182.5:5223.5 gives 1.98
